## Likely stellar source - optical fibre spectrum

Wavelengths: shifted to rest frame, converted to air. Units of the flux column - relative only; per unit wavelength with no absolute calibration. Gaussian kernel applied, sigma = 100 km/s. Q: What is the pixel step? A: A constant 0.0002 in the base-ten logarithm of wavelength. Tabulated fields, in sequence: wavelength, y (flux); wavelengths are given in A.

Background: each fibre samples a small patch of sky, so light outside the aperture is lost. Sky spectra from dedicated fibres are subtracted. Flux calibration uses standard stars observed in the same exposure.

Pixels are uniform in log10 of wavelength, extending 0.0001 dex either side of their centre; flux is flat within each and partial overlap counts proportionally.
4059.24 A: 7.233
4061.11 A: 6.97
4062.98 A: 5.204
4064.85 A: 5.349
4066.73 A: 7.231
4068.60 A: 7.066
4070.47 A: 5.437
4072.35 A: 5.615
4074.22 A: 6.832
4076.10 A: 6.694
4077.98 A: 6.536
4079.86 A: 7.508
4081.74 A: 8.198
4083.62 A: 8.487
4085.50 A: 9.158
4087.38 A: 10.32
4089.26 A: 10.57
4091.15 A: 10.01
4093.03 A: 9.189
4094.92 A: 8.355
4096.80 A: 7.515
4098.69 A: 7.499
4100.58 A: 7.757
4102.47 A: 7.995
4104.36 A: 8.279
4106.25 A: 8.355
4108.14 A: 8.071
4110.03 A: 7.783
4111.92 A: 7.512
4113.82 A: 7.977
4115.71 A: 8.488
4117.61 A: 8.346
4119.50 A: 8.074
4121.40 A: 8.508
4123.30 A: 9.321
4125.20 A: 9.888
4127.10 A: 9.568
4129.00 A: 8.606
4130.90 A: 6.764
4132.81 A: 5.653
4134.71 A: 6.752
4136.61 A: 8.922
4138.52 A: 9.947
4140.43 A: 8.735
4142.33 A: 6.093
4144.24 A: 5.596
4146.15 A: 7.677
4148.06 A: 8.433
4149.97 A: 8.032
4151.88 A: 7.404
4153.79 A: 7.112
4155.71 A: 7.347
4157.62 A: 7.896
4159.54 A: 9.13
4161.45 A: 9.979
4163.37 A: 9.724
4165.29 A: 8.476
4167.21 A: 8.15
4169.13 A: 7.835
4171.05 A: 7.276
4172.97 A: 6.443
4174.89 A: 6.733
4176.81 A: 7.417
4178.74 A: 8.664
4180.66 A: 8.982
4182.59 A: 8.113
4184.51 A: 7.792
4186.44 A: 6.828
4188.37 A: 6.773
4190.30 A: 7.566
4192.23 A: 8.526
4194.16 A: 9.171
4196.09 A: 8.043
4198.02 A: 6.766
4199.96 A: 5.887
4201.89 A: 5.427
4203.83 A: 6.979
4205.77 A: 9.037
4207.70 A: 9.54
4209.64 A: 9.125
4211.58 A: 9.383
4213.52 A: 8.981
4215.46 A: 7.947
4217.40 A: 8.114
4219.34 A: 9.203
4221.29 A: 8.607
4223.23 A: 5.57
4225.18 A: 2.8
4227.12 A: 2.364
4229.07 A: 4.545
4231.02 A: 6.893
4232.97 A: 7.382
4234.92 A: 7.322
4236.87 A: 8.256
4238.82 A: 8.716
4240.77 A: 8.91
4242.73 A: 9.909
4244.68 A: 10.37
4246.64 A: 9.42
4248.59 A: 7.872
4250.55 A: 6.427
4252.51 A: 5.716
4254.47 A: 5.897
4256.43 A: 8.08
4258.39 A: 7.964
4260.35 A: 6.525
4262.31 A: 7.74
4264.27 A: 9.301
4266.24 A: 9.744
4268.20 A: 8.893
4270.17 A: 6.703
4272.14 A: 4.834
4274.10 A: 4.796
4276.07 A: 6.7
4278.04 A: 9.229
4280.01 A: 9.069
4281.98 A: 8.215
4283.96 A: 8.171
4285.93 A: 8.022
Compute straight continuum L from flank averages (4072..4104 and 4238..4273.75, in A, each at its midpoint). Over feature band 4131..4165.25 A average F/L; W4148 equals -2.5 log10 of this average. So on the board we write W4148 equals 0.02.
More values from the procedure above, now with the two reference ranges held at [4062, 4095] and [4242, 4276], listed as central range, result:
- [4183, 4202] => 0.03 mag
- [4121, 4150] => -0.05 mag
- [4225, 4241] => 0.19 mag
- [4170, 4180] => 0.04 mag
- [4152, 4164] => -0.11 mag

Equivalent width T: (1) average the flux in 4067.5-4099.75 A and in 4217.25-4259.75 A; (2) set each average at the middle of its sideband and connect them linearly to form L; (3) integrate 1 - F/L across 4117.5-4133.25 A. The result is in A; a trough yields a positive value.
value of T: -1.3 A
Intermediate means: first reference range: 7.94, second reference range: 7.27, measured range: 8.38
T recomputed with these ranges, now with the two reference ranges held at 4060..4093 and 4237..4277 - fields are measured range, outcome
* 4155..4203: -0.9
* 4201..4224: -1.5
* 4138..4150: -0.1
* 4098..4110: -0.7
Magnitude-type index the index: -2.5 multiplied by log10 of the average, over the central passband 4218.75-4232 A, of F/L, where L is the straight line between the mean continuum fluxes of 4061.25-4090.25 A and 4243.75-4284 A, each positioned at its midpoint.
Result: 0.33 mag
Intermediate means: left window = 7.34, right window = 7.68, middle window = 5.61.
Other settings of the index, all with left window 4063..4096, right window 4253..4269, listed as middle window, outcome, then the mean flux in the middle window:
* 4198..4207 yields 0.142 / 6.9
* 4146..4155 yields 0.012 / 7.72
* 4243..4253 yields -0.038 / 8.21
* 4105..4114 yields -0.026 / 7.95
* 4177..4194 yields -0.012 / 7.94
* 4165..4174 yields 0.037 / 7.57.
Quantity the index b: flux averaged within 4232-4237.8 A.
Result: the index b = 7.65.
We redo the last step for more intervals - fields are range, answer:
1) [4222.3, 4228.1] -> 3.56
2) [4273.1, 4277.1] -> 5.79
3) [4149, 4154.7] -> 7.53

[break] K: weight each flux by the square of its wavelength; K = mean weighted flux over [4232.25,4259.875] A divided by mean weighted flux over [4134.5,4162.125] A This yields 1.05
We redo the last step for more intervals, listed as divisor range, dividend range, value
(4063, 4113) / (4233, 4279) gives 1.08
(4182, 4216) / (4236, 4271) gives 1.06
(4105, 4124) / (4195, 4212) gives 0.98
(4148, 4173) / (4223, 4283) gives 0.94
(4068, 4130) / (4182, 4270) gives 0.99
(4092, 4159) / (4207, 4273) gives 1.01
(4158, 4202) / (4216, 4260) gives 0.95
